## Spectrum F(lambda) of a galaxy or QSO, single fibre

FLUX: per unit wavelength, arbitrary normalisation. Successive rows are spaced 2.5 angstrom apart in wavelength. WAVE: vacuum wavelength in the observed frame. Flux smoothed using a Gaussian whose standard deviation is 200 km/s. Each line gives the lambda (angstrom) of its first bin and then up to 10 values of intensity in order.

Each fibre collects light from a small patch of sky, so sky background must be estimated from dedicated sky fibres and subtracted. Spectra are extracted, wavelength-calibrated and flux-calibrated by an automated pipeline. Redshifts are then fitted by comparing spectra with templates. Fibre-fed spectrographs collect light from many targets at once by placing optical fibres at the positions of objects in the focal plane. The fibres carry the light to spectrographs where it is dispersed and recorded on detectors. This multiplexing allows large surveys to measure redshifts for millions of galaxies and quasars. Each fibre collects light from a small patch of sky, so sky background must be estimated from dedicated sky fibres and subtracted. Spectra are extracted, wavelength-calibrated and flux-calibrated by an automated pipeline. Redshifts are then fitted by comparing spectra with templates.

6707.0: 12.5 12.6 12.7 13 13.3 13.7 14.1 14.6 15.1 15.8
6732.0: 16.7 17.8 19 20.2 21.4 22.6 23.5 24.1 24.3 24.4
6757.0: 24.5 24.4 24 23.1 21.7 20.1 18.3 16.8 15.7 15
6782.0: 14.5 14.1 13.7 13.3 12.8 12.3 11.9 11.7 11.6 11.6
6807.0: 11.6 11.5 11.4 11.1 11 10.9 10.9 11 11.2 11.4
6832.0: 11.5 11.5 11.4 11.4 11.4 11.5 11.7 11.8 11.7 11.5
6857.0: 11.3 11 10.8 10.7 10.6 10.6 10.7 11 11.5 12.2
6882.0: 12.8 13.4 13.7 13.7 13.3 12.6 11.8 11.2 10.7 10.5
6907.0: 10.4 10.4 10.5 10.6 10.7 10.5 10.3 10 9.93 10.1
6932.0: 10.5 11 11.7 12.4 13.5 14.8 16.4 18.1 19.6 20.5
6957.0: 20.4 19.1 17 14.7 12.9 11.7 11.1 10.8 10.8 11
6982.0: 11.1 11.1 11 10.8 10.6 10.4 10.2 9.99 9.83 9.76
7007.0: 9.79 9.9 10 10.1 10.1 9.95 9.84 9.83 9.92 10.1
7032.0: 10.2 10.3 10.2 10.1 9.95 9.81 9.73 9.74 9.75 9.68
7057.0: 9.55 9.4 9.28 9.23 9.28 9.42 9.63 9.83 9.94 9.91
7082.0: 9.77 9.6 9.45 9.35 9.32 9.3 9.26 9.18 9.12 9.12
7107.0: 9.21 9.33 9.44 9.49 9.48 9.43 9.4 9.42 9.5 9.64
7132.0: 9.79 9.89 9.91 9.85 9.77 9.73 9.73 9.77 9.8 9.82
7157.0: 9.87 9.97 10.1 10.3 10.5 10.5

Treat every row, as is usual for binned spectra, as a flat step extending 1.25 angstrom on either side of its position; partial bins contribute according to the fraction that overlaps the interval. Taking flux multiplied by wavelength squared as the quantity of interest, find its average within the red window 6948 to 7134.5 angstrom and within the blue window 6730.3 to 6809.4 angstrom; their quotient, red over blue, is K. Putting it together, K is 0.65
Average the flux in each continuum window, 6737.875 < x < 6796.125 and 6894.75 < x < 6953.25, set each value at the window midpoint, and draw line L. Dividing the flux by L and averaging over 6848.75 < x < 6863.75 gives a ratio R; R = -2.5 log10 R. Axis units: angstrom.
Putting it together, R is 0.32 mag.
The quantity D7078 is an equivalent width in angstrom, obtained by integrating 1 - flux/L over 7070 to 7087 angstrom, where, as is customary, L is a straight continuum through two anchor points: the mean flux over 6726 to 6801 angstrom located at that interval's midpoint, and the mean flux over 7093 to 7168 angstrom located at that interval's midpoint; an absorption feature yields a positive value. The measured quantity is 1.78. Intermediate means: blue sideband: 18.4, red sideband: 9.63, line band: 9.74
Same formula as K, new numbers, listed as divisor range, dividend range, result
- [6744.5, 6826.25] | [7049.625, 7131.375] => 0.64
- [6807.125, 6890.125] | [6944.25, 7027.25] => 1.12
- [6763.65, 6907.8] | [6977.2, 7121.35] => 0.83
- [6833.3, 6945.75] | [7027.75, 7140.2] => 0.89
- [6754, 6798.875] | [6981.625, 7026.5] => 0.62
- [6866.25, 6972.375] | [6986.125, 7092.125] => 0.80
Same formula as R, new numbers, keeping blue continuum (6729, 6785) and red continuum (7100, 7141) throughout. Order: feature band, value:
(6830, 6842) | 0.49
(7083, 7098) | 0.11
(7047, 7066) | 0.19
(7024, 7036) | 0.20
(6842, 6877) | 0.47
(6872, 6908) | 0.33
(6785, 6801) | 0.45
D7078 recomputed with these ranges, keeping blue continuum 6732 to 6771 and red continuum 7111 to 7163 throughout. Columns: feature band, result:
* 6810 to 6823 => 5.8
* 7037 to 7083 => 9.4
